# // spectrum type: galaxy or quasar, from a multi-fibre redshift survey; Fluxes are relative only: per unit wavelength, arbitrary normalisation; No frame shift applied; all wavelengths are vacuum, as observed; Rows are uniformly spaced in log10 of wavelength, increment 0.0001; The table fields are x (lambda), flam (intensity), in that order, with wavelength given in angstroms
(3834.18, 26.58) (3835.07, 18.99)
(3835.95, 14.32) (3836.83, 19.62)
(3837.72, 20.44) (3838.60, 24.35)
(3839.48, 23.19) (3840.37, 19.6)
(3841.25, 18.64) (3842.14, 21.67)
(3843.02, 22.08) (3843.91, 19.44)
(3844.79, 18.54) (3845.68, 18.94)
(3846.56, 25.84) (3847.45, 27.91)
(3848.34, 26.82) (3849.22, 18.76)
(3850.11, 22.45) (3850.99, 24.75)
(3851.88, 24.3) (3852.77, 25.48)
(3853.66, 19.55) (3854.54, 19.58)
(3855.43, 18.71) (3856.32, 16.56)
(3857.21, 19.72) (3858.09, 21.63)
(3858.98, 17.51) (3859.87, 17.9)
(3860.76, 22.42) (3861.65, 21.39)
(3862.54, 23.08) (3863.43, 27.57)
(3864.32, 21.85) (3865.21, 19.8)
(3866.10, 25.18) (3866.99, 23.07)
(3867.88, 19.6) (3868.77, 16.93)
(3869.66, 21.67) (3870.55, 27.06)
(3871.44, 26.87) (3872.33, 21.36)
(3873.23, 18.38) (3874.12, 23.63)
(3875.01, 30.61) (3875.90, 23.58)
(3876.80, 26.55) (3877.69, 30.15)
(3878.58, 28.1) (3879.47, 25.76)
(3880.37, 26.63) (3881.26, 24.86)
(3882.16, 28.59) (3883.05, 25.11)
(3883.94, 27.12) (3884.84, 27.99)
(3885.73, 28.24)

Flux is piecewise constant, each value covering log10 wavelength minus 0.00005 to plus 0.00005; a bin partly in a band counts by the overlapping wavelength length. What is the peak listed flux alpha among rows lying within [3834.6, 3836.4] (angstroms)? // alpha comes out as 18.99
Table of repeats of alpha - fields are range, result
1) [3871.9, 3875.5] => 30.61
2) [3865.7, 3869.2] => 25.18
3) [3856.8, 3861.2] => 22.42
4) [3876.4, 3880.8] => 30.15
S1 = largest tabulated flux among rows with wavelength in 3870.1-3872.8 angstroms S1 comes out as 27.06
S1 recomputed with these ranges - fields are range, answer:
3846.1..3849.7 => 27.91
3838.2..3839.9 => 24.35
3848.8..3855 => 25.48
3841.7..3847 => 25.84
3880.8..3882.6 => 28.59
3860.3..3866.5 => 27.57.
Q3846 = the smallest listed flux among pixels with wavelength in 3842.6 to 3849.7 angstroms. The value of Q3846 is 18.54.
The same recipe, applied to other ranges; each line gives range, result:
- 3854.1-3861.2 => 16.56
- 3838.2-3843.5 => 18.64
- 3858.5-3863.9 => 17.51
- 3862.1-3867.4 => 19.8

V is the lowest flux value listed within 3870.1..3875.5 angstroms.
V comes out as 18.38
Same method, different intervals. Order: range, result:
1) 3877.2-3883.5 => 24.86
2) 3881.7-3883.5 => 25.11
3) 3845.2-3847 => 18.94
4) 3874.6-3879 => 23.58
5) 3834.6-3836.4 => 14.32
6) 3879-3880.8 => 25.76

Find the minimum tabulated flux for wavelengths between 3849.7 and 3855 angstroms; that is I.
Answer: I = 19.55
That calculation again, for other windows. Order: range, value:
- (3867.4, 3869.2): 16.93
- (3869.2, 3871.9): 21.67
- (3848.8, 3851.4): 18.76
